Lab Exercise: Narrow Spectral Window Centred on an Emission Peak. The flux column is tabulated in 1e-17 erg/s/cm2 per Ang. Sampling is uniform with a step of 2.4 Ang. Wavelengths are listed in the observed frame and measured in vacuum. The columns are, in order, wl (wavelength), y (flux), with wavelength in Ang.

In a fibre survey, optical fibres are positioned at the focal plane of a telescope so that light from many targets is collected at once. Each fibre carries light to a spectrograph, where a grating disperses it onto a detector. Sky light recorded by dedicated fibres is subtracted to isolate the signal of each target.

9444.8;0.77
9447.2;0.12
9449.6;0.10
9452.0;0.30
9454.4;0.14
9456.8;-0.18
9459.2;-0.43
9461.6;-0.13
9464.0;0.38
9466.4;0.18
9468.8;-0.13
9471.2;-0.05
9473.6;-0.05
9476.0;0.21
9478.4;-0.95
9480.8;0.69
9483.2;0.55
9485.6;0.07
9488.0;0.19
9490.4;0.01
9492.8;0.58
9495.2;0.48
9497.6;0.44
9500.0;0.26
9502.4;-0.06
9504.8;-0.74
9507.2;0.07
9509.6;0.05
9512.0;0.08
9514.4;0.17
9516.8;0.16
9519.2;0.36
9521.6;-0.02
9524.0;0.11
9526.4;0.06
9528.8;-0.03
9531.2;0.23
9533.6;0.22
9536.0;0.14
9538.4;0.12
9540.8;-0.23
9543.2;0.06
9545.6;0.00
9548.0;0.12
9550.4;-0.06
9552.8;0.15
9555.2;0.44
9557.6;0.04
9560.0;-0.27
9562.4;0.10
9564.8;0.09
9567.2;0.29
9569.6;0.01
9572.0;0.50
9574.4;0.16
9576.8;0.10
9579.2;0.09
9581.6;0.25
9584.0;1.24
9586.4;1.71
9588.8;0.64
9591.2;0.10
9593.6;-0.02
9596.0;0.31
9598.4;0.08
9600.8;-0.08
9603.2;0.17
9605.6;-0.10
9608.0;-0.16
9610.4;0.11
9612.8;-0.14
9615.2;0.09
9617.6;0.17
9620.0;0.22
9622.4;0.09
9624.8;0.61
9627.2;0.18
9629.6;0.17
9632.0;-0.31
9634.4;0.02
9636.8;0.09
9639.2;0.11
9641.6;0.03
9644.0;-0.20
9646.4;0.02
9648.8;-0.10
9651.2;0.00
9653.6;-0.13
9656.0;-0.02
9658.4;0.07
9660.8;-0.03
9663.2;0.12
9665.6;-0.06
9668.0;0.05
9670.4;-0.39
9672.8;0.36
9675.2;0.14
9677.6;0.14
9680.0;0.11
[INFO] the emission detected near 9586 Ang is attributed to [O III]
